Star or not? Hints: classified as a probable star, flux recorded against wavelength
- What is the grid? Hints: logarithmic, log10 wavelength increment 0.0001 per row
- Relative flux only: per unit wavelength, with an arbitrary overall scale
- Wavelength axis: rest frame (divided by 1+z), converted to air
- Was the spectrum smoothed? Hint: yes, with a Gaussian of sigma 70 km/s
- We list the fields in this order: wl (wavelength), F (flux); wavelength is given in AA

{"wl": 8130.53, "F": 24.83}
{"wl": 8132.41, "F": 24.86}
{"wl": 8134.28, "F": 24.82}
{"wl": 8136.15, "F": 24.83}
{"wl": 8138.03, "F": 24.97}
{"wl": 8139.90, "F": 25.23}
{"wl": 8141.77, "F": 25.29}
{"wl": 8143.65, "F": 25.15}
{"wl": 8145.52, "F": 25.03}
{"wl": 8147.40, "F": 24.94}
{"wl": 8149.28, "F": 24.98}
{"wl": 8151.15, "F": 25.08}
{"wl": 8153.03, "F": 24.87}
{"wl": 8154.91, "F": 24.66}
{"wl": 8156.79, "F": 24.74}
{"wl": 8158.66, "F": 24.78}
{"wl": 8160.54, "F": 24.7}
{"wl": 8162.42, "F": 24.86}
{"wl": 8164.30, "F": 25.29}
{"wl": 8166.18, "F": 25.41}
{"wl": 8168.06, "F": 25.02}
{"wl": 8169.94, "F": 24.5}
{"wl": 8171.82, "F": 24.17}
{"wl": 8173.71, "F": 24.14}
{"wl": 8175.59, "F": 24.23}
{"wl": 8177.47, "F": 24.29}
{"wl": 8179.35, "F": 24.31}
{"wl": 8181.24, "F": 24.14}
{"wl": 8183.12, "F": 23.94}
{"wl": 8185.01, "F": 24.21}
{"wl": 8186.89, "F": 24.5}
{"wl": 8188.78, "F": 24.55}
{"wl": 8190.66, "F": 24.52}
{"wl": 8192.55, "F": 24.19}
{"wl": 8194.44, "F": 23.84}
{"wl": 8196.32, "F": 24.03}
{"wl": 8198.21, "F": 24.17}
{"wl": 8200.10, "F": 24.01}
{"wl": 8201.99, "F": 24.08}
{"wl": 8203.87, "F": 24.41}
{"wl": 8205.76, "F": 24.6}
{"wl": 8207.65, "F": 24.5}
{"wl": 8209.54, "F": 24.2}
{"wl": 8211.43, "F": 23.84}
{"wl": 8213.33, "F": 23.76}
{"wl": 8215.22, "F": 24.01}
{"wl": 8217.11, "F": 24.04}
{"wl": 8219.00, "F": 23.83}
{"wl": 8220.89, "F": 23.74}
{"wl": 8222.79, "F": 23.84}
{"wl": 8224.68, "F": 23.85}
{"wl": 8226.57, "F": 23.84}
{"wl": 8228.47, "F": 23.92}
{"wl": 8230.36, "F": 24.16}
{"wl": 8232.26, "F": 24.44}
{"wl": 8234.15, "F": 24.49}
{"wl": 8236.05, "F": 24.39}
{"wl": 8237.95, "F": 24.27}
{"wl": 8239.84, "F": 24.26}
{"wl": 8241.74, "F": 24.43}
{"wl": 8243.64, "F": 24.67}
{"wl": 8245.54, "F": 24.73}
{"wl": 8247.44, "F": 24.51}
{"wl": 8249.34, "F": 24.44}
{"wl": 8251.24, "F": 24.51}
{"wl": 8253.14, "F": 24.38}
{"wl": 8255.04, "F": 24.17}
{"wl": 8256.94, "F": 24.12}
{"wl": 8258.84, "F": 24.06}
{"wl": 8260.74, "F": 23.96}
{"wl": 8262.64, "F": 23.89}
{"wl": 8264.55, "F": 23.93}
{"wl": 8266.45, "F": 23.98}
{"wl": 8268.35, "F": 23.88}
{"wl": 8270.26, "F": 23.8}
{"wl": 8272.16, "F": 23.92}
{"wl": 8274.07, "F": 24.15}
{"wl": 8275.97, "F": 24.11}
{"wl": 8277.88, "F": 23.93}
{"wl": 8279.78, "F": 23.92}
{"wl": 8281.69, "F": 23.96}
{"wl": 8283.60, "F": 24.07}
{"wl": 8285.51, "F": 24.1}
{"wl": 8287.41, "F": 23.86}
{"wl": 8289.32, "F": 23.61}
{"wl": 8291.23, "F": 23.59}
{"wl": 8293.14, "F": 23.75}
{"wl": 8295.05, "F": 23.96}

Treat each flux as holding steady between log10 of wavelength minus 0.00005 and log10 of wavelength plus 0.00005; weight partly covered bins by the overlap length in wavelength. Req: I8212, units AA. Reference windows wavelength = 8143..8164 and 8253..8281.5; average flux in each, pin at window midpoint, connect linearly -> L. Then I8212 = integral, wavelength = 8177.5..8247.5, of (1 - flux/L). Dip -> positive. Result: 0.7 AA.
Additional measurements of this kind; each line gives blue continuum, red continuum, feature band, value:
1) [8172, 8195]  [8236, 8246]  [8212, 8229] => 0.3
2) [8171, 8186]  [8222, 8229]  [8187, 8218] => -0.2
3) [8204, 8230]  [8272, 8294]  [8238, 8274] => -0.4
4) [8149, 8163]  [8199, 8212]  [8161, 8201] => 0.2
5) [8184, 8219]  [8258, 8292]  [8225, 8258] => -0.4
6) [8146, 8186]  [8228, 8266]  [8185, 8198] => 0.1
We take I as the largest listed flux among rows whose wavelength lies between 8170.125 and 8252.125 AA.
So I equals 24.73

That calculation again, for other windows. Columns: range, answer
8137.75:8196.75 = 25.41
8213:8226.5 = 24.04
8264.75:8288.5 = 24.15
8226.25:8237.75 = 24.49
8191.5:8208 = 24.6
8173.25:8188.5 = 24.5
